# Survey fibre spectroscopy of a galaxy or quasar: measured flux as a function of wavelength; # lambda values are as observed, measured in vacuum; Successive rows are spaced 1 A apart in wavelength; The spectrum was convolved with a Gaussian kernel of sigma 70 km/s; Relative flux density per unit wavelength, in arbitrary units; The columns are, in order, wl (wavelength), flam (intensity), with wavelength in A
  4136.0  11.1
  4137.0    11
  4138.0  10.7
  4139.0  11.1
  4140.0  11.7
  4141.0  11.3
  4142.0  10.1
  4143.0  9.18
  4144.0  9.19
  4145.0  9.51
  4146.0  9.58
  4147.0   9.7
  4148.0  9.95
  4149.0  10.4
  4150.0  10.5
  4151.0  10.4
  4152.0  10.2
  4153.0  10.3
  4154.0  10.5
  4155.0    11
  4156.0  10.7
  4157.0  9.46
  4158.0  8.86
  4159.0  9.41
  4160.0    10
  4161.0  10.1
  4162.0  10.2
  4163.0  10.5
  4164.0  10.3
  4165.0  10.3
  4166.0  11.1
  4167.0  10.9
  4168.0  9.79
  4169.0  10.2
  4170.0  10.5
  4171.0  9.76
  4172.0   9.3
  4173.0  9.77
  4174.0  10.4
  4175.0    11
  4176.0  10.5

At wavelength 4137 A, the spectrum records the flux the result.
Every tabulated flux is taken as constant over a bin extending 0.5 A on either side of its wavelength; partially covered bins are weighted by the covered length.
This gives 11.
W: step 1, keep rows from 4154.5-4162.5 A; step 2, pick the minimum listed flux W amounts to 8.86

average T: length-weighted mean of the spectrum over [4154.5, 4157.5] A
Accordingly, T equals 10.4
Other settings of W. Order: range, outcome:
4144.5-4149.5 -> 9.51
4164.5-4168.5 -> 9.79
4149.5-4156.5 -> 10.2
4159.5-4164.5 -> 10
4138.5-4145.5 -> 9.18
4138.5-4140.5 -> 11.1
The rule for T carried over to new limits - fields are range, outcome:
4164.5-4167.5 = 10.8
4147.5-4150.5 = 10.3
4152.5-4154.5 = 10.4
